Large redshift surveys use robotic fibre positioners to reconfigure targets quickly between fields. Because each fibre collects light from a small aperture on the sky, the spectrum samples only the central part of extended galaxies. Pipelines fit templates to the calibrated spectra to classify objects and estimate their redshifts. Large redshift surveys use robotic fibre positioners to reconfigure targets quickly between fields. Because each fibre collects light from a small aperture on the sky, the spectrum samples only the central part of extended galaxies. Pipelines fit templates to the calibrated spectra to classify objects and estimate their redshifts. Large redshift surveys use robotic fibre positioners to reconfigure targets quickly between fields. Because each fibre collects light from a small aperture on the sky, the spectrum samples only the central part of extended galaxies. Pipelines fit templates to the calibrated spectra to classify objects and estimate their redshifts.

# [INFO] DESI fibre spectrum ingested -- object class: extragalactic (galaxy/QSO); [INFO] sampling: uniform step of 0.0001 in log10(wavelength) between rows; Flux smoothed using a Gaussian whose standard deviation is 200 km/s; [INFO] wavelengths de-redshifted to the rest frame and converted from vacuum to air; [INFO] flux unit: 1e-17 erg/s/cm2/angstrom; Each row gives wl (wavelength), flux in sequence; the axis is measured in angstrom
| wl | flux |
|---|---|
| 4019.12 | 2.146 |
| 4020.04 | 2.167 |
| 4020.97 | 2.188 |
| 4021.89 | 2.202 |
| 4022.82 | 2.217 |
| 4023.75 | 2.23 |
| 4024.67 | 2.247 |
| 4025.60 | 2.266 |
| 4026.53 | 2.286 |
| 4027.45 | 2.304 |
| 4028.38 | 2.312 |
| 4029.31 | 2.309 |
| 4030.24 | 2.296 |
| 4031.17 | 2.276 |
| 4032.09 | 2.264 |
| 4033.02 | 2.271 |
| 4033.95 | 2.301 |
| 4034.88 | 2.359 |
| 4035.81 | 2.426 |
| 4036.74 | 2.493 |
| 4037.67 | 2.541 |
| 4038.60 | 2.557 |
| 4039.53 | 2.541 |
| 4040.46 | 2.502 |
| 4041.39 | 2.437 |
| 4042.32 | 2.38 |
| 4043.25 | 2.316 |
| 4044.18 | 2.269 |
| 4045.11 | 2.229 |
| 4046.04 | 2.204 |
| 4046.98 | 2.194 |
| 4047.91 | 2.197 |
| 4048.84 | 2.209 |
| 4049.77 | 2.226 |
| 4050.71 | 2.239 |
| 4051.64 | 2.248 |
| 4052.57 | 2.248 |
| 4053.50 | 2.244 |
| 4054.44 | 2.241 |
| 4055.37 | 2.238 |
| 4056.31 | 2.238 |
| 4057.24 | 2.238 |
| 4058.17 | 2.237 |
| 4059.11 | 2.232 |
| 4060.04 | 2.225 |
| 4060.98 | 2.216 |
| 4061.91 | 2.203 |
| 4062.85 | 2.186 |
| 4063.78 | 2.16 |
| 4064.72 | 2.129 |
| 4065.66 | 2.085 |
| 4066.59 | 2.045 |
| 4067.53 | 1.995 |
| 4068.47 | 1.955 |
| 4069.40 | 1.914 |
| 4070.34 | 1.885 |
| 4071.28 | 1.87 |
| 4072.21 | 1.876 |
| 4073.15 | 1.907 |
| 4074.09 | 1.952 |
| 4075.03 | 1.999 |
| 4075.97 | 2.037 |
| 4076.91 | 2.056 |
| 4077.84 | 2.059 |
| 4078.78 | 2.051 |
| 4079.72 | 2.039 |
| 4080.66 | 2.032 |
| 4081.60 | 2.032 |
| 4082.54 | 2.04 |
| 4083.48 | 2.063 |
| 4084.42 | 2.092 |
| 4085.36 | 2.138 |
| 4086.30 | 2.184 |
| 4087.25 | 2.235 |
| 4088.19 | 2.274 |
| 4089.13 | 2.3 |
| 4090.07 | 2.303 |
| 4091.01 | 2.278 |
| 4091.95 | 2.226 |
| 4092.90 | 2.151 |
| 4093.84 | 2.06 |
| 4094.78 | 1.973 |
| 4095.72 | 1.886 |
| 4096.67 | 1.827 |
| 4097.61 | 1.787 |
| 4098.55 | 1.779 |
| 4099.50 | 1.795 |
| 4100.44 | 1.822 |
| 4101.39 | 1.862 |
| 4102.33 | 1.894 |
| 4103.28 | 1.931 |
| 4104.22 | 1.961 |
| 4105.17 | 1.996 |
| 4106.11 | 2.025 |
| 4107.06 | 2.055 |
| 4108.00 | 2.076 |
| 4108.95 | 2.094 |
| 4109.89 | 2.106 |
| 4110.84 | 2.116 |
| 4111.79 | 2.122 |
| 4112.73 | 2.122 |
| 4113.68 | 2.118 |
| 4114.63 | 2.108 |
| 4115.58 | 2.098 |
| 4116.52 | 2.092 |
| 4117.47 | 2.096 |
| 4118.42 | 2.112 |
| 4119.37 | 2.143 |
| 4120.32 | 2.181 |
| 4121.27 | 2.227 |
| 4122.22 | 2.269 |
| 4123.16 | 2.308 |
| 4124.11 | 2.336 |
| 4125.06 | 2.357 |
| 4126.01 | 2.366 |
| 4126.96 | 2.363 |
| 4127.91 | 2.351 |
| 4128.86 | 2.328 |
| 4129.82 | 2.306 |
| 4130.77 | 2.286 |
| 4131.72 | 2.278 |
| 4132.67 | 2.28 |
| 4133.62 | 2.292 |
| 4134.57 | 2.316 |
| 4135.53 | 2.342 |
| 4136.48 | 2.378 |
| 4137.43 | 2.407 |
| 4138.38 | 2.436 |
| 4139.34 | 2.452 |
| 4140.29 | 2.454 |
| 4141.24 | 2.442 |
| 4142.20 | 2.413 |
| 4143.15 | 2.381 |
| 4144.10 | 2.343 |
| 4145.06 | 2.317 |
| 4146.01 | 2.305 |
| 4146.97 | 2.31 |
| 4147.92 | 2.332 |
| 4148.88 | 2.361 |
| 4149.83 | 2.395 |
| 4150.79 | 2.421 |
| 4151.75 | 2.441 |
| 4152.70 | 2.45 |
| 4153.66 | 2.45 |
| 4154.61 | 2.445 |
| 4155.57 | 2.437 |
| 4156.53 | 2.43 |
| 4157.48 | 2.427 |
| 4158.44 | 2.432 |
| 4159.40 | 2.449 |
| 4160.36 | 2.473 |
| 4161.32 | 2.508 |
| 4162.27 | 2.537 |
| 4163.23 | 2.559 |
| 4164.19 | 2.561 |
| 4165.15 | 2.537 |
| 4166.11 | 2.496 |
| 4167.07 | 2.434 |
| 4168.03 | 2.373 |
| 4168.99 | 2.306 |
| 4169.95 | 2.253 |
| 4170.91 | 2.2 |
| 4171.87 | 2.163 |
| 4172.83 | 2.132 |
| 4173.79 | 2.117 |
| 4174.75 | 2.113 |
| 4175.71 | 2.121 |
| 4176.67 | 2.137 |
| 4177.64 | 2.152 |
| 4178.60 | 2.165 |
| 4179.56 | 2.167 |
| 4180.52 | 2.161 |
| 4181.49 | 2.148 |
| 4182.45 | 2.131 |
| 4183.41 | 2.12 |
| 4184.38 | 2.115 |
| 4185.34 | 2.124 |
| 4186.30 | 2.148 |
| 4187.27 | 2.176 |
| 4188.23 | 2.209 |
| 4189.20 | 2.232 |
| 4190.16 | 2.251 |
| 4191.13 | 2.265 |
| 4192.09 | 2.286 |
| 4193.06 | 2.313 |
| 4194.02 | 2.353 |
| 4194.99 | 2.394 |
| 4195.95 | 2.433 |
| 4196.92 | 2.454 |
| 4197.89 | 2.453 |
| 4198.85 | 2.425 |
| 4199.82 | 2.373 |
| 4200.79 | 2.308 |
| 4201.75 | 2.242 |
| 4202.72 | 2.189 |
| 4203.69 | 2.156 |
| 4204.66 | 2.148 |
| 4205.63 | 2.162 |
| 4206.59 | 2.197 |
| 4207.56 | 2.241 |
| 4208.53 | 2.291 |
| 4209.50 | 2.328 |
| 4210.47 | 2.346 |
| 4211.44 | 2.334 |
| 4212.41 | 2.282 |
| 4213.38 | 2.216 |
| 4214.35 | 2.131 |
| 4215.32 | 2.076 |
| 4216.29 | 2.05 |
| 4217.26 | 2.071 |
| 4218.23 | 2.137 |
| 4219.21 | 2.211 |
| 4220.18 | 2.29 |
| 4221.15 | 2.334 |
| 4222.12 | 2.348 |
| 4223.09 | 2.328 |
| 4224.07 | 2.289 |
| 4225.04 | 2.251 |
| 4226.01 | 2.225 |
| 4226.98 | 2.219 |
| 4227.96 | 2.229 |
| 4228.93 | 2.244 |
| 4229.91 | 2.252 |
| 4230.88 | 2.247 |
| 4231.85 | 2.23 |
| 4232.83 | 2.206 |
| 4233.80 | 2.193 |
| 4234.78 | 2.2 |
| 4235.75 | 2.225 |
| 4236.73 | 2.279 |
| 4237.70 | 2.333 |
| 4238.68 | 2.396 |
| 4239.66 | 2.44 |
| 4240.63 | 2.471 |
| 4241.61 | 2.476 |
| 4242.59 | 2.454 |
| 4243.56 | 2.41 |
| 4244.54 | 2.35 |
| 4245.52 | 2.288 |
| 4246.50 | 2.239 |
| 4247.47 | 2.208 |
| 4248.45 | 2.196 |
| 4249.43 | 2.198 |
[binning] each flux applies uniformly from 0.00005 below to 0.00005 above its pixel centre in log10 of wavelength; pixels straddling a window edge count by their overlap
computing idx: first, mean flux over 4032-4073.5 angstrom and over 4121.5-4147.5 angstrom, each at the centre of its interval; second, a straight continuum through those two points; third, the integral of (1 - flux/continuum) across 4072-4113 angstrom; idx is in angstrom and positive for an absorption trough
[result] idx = 4.4 angstrom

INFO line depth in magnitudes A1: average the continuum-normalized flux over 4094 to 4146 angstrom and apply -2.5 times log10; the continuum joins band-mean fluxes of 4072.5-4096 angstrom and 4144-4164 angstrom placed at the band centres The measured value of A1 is 0.05 mag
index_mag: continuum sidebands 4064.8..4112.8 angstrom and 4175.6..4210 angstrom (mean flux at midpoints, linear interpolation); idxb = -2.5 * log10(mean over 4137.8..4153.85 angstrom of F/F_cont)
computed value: -0.12 mag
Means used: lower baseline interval 2.03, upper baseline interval 2.24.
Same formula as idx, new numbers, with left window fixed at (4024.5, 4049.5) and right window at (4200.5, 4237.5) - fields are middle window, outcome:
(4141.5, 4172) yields -1.9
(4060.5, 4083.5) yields 2.8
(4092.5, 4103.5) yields 1.9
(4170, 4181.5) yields 0.5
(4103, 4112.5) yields 1.0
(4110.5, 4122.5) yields 0.8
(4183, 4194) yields 0.2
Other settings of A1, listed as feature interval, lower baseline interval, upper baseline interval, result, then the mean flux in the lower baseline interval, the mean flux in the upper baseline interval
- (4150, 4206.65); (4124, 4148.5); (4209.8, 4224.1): -0.01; 2.35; 2.23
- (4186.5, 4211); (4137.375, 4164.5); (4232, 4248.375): 0.04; 2.43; 2.32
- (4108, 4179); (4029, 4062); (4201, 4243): -0.02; 2.3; 2.26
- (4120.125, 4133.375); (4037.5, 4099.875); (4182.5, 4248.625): -0.06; 2.14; 2.27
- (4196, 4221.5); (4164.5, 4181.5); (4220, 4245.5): 0.01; 2.24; 2.3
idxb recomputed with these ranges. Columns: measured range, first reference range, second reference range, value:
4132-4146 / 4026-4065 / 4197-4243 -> -0.04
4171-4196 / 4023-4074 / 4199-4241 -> 0.03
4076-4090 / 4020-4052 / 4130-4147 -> 0.10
